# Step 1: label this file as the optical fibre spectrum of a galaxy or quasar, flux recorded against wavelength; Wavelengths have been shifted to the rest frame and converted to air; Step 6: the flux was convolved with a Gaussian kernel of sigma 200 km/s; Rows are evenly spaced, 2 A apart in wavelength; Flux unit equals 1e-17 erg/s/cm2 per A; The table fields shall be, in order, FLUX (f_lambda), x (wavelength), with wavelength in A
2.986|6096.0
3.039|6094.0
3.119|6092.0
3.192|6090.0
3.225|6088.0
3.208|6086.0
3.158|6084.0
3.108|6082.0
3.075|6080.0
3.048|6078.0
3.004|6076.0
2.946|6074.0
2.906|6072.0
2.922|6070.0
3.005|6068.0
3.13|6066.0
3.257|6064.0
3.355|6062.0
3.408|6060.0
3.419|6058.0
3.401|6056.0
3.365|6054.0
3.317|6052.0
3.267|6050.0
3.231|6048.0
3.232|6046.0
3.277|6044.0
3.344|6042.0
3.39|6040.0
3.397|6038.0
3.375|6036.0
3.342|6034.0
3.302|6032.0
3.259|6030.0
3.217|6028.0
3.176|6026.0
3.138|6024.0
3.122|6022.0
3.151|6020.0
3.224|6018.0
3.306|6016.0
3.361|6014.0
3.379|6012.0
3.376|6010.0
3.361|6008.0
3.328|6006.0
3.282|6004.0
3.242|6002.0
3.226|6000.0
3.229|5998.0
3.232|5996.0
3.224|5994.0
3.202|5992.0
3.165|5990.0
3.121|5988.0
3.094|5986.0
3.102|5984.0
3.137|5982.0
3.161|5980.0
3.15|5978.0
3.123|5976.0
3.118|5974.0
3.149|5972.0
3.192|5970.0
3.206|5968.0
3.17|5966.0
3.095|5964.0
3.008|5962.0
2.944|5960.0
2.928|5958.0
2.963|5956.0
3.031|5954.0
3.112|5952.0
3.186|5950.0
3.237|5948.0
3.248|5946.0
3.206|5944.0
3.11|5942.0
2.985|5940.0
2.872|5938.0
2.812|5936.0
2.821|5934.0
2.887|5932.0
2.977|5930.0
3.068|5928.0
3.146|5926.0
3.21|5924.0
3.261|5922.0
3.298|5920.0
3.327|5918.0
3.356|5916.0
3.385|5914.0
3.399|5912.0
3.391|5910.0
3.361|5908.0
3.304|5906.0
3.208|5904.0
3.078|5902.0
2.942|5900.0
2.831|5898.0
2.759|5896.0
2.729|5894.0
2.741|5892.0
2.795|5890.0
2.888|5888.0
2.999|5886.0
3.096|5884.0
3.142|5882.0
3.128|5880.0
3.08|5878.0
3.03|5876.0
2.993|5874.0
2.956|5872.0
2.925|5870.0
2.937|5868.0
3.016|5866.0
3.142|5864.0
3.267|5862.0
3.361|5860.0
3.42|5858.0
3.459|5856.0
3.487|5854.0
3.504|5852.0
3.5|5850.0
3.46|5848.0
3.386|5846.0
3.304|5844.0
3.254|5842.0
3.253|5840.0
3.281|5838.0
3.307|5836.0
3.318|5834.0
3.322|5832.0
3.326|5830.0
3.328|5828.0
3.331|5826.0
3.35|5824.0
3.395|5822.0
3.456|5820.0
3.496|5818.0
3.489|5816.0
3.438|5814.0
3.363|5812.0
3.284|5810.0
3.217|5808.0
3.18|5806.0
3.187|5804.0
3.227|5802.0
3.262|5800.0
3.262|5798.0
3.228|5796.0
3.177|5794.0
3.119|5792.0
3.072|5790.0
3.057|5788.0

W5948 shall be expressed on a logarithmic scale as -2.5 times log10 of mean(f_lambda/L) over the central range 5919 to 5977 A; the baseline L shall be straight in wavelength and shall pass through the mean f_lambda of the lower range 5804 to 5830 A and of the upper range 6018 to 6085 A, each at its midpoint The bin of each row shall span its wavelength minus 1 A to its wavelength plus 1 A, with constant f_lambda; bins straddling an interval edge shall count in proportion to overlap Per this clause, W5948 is 0.07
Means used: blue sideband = 3.35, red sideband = 3.21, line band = 3.08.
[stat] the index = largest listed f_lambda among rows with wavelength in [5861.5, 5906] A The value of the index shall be 3.304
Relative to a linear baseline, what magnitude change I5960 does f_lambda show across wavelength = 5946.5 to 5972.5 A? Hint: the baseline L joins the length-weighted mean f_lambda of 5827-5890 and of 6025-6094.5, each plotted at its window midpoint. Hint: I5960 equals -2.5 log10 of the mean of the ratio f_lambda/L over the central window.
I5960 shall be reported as 0.04 mag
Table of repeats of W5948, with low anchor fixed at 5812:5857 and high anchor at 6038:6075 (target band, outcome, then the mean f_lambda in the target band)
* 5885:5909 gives 0.13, 2.97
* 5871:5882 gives 0.10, 3.05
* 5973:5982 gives 0.05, 3.14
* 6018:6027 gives 0.04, 3.16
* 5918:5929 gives 0.04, 3.21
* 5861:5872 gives 0.11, 3.05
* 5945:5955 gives 0.05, 3.16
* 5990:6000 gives 0.02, 3.22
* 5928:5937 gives 0.15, 2.9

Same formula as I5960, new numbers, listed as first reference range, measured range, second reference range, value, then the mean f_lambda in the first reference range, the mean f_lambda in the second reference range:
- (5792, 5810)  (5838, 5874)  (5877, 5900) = -0.08 mag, 3.22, 2.93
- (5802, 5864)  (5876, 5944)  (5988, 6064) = 0.09 mag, 3.35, 3.28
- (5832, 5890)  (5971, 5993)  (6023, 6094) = 0.02 mag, 3.21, 3.21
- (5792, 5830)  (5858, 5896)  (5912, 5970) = 0.07 mag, 3.31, 3.11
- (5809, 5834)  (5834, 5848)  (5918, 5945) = 0.00 mag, 3.38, 3.06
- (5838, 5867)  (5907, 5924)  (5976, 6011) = -0.02 mag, 3.34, 3.21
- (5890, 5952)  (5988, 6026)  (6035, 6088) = -0.03 mag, 3.1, 3.21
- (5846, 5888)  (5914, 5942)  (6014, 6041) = 0.04 mag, 3.19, 3.27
